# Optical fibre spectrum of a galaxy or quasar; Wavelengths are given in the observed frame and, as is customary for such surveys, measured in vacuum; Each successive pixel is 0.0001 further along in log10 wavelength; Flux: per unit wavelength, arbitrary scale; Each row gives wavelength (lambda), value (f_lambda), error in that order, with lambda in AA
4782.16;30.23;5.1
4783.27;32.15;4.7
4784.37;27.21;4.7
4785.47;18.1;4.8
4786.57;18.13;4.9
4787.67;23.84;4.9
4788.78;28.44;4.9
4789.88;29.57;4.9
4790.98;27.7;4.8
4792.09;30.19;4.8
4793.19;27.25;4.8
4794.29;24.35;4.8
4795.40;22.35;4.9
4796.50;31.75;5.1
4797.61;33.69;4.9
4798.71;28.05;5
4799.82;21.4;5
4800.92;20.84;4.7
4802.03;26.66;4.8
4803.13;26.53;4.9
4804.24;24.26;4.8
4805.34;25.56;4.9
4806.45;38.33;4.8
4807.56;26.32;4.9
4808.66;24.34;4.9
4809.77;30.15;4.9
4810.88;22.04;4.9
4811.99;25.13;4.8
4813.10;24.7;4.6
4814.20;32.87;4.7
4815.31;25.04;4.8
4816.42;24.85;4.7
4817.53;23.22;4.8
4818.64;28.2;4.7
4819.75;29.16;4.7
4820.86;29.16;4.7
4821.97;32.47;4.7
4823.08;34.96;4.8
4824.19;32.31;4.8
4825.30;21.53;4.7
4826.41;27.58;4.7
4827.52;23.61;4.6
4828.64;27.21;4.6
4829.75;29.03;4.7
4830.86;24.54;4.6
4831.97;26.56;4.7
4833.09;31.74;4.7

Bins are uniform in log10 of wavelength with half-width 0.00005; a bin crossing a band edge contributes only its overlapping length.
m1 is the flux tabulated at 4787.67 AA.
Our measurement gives 23.84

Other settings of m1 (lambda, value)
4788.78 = 28.44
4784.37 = 27.21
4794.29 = 24.35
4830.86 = 24.54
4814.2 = 32.87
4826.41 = 27.58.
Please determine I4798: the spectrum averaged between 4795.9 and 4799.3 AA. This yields 30.9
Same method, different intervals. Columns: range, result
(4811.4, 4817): 26.5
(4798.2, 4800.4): 24.6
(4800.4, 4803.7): 24.7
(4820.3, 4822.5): 30.8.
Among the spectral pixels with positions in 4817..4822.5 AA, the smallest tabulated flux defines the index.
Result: 23.22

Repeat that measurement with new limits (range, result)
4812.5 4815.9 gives 24.7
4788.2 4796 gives 22.35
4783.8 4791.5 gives 18.1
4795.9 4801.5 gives 20.84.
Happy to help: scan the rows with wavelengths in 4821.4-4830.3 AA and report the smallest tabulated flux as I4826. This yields 21.53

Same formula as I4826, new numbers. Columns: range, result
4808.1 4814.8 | 22.04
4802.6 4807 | 24.26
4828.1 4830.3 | 27.21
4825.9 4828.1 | 23.61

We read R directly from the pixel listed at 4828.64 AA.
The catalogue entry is 27.21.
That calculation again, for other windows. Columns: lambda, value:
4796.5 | 31.75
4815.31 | 25.04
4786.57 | 18.13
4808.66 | 24.34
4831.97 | 26.56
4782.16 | 30.23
